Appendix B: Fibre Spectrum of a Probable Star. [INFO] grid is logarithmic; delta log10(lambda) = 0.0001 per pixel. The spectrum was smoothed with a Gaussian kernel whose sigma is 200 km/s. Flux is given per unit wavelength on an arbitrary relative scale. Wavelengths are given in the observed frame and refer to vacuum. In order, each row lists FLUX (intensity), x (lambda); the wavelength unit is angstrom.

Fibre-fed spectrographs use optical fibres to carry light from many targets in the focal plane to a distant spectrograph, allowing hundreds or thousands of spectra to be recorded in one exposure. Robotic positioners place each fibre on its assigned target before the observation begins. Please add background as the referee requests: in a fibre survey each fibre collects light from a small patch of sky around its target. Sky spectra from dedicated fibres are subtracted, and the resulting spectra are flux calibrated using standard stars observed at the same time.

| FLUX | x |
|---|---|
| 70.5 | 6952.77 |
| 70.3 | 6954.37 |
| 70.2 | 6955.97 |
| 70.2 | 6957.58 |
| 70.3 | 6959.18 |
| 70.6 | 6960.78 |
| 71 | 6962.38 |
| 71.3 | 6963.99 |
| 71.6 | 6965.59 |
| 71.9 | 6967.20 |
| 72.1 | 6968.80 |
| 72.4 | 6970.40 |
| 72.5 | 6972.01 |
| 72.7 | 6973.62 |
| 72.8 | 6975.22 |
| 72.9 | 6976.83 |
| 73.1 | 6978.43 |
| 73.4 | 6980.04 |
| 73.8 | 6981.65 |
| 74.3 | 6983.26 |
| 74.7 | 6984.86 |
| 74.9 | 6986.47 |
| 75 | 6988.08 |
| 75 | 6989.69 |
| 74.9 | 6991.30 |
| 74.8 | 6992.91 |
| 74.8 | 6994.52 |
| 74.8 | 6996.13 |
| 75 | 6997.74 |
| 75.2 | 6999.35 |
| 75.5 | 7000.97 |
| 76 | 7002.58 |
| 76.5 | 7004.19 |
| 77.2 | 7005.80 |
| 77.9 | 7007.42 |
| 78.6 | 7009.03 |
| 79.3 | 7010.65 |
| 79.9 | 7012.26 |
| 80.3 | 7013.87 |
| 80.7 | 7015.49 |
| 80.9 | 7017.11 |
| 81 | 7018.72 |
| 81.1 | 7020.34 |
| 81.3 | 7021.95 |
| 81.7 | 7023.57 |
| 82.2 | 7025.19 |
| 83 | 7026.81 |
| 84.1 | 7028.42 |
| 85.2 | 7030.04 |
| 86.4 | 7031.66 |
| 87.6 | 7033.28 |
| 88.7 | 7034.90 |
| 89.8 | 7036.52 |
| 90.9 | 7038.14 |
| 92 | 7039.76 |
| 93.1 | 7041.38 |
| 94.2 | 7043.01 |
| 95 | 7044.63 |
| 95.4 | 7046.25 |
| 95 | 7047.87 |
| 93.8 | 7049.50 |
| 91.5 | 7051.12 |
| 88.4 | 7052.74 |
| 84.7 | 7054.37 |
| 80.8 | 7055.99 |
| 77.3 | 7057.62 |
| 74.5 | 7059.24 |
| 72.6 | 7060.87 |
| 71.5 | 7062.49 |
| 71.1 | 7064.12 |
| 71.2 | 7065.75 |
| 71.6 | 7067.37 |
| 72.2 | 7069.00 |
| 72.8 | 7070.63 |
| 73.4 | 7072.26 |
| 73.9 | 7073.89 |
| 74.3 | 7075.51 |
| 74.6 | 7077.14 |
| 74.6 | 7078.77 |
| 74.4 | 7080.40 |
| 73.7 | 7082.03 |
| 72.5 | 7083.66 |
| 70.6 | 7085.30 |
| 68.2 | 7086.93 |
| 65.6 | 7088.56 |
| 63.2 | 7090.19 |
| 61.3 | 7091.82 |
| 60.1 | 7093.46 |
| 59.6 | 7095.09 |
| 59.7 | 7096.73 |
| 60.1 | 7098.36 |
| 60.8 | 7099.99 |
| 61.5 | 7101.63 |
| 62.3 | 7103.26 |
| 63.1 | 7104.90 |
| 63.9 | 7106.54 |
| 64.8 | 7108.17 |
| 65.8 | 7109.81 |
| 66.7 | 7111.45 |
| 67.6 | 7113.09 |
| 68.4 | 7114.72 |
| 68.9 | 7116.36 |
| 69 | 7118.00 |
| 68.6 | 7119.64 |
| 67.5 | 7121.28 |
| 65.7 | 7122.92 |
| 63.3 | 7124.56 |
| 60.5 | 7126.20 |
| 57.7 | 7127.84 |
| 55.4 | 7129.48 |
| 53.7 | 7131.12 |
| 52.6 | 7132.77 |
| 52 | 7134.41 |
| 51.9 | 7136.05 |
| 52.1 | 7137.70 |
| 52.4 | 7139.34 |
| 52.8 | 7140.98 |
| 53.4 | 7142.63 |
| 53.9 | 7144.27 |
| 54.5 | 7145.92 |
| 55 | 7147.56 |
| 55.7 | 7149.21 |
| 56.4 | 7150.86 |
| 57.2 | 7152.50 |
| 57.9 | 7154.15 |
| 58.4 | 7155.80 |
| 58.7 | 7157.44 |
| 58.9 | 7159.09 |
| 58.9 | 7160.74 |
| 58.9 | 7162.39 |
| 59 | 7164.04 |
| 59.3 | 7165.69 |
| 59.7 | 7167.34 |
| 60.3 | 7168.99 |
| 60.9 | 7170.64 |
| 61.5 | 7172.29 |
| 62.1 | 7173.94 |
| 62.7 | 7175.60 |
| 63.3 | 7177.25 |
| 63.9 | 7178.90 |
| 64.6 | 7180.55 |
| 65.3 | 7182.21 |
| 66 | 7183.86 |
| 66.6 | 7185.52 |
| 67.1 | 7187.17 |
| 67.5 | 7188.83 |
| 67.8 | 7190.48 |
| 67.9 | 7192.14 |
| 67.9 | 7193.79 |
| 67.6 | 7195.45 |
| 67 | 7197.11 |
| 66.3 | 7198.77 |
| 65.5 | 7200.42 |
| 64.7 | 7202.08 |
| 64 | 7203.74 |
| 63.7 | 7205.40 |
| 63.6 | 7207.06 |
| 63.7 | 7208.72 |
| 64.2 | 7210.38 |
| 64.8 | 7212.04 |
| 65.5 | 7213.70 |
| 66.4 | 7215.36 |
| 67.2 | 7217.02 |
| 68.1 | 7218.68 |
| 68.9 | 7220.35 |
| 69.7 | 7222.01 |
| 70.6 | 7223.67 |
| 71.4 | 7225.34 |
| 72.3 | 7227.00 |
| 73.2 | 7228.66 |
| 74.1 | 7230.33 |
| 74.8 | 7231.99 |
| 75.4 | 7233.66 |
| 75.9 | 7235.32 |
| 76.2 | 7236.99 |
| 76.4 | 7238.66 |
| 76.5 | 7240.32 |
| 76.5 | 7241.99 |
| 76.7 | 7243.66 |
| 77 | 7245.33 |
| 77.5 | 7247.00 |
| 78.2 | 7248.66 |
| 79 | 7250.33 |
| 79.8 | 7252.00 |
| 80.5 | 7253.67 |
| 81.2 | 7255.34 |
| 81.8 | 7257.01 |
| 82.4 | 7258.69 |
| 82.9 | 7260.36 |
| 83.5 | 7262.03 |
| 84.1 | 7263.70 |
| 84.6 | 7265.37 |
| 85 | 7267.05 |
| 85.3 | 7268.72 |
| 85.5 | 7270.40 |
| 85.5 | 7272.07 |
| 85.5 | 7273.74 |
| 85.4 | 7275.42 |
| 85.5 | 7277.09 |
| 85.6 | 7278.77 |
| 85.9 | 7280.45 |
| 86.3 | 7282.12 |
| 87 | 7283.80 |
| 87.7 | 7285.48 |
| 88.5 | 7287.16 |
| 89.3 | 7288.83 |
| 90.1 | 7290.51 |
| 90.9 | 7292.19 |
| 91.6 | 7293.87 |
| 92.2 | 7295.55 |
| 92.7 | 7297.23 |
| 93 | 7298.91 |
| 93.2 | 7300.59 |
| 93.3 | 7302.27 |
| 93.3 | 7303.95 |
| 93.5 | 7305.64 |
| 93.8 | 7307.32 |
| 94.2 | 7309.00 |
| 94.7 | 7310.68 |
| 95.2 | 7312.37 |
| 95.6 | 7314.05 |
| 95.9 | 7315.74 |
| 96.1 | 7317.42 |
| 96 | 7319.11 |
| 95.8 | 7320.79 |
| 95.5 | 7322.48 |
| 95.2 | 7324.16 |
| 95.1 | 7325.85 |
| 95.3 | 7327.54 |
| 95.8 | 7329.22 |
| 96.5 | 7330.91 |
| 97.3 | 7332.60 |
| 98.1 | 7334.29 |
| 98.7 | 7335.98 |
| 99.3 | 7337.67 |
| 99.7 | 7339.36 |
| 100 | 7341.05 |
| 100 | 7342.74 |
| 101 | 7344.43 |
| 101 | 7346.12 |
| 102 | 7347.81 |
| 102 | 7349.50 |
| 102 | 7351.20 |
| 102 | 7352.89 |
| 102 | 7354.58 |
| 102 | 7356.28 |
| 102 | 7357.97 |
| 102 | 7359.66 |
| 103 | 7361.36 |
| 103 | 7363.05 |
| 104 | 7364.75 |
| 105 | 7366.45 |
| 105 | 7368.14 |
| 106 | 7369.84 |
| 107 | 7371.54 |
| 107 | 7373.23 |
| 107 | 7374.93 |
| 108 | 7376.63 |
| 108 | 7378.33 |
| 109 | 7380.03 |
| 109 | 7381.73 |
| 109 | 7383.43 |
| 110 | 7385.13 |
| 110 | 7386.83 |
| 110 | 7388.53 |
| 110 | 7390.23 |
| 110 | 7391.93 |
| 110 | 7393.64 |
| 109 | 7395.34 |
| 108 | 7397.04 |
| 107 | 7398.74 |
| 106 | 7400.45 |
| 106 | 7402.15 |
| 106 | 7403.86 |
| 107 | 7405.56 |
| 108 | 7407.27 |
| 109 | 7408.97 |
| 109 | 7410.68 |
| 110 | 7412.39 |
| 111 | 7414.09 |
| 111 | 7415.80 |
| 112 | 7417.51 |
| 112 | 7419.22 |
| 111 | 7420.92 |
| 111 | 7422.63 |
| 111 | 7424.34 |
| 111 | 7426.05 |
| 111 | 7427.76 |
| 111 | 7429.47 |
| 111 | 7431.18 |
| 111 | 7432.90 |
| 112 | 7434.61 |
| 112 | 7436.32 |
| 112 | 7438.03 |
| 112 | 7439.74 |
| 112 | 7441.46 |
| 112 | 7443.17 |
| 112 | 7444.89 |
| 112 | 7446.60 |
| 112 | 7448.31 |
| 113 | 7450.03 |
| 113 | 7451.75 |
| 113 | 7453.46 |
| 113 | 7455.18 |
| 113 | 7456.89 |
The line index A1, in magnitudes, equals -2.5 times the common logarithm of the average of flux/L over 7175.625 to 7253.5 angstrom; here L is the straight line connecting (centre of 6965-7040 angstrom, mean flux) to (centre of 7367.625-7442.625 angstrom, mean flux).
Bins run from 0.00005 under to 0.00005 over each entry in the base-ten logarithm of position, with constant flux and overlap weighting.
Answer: 0.33 mag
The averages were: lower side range 78.2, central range 69.8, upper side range 109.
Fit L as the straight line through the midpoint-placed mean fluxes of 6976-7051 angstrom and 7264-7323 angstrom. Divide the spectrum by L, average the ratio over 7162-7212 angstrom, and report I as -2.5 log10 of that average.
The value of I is 0.33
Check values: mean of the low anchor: 81.4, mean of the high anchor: 90.5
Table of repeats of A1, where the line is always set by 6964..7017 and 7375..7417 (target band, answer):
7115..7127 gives 0.28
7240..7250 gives 0.24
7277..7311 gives 0.11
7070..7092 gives 0.16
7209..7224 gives 0.37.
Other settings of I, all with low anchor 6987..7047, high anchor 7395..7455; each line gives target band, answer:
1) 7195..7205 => 0.40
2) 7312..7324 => 0.08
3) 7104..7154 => 0.44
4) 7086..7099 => 0.36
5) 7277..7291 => 0.15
